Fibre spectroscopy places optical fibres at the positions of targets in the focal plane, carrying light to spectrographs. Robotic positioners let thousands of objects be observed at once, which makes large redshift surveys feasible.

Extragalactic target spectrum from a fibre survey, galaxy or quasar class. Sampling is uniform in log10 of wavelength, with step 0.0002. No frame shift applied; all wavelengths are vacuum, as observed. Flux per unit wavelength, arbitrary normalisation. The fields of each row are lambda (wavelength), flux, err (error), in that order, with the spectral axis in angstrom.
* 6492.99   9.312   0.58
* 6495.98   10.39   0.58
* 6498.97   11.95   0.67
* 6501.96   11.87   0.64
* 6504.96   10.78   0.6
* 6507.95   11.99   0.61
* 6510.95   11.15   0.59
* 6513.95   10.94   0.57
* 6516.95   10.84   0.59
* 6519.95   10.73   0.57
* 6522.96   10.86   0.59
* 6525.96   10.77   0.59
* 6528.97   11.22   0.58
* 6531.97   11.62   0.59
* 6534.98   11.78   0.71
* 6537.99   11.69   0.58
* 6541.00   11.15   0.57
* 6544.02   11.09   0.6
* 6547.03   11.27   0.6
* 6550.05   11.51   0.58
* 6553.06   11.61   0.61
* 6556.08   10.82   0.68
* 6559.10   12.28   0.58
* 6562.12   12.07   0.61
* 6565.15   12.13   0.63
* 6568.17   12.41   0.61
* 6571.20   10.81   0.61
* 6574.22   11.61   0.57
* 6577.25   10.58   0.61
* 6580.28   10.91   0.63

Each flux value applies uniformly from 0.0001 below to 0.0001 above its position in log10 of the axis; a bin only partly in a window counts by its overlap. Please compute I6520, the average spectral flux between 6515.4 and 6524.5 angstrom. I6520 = 10.8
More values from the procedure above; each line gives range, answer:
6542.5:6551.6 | 11.3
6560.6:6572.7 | 11.8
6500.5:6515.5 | 11.3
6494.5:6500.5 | 11.2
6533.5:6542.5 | 11.5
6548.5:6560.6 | 11.6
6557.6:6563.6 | 12.2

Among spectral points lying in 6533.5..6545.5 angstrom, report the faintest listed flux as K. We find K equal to 11.09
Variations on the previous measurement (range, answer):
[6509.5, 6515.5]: 10.94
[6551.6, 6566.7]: 10.82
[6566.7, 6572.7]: 10.81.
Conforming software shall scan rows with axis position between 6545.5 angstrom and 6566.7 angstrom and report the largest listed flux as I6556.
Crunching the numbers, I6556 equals 12.28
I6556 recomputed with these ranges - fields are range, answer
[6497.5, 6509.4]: 11.99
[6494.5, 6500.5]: 11.95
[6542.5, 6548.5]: 11.27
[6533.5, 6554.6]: 11.78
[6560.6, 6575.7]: 12.41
